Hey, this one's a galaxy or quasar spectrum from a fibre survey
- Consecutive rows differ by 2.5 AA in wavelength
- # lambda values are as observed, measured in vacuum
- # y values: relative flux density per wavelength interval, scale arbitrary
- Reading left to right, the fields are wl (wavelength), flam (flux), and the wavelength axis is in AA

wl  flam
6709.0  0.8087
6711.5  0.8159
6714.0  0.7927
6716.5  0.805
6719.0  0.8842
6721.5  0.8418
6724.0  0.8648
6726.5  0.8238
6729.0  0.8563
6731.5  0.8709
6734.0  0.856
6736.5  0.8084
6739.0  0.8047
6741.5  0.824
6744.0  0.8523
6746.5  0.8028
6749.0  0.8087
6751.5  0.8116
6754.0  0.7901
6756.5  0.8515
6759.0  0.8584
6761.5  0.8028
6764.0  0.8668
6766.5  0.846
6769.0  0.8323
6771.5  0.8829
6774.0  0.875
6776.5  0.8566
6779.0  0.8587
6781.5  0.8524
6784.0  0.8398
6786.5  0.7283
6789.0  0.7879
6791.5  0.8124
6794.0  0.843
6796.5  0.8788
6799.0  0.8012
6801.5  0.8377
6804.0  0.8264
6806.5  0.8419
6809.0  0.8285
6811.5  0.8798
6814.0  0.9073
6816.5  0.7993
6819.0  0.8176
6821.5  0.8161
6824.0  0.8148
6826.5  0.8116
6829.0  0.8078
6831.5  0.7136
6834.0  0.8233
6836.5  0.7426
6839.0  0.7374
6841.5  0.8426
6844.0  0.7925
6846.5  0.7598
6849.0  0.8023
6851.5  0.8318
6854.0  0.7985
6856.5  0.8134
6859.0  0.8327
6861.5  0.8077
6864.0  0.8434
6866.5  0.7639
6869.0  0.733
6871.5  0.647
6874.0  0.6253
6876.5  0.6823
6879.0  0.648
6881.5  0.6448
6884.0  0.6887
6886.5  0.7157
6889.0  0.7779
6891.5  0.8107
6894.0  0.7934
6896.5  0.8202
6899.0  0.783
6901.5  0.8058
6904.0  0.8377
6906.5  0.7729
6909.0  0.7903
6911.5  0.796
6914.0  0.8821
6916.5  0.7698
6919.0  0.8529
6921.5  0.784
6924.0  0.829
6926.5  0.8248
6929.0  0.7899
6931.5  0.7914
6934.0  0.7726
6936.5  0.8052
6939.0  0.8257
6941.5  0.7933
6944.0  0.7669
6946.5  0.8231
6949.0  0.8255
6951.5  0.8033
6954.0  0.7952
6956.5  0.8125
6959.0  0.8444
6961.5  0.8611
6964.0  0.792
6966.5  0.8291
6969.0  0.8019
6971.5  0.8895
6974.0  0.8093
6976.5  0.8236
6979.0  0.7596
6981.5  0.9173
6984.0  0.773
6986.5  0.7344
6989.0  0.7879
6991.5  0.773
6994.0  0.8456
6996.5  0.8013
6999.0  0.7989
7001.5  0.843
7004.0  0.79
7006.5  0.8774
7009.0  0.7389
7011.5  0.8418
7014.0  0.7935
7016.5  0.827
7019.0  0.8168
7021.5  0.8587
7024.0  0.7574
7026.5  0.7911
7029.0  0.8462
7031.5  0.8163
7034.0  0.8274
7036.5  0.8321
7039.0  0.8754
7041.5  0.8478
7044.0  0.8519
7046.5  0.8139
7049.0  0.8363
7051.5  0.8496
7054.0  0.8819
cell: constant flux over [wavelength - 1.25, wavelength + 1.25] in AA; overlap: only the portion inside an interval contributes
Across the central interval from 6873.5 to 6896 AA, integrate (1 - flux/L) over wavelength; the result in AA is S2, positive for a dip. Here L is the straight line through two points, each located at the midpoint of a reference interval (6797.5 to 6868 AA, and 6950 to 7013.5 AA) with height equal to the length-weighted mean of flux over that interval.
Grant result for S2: 2.6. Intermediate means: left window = 0.811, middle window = 0.716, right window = 0.814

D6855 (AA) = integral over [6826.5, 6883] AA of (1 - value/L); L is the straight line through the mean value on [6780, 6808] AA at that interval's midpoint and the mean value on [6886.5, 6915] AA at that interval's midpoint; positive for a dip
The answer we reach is 3.6 AA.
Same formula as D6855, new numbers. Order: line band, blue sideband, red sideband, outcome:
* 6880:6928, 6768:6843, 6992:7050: 2.05 AA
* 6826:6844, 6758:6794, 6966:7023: 1.04 AA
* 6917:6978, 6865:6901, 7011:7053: -3.41 AA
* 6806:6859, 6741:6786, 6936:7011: 1.32 AA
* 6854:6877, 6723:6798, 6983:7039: 1.94 AA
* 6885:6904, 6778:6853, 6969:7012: 0.57 AA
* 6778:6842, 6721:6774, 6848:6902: -1.54 AA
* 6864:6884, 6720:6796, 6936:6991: 3.24 AA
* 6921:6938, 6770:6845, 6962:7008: 0.33 AA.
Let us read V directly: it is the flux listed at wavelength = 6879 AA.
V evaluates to 0.648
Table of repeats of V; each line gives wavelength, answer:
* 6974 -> 0.8093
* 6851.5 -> 0.8318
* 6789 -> 0.7879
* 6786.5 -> 0.7283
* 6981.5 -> 0.9173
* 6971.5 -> 0.8895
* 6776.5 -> 0.8566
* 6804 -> 0.8264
